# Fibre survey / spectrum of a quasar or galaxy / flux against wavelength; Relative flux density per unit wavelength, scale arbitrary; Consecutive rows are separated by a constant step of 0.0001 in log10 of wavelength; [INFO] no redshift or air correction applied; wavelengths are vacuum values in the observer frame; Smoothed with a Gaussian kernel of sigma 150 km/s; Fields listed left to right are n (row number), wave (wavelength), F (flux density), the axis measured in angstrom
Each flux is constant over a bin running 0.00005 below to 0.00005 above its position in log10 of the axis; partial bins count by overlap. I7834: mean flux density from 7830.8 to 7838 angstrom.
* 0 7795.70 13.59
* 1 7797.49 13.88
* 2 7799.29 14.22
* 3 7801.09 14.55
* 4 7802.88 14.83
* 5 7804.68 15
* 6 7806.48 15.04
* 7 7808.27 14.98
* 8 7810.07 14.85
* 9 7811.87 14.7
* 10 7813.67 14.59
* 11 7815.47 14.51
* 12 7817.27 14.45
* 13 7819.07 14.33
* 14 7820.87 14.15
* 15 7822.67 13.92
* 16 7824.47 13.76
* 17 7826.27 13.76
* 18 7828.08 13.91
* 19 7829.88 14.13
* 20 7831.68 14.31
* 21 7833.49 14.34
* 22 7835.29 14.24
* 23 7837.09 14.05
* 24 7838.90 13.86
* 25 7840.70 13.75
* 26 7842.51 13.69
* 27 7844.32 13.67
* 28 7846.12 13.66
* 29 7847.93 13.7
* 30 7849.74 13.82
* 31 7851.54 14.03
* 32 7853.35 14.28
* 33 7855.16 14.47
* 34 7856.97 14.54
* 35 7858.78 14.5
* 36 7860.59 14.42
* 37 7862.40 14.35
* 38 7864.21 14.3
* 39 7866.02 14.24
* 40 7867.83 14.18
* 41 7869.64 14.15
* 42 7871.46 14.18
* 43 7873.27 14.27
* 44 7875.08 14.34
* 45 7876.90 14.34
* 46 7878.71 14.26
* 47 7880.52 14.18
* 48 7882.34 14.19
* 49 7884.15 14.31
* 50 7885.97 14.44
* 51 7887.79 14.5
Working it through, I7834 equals 14.2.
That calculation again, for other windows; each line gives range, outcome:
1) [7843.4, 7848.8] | 13.7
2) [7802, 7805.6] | 14.9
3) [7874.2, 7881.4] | 14.3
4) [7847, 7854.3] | 14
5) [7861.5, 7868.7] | 14.3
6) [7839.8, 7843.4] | 13.7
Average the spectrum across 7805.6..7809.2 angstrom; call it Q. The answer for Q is 15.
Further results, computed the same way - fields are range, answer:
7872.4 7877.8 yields 14.3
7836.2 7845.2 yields 13.8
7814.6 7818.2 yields 14.5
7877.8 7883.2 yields 14.2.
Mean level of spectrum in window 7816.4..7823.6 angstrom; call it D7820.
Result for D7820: 14.2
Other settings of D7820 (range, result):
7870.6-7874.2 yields 14.2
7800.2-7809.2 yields 14.9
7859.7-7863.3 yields 14.4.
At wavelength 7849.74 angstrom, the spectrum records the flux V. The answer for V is 13.82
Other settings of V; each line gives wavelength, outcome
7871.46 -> 14.18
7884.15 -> 14.31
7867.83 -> 14.18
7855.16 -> 14.47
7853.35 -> 14.28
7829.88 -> 14.13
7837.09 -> 14.05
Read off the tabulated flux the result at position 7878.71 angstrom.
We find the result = 14.26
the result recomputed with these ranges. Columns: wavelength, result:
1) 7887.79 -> 14.5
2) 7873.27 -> 14.27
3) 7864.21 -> 14.3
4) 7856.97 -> 14.54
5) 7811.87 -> 14.7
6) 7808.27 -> 14.98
